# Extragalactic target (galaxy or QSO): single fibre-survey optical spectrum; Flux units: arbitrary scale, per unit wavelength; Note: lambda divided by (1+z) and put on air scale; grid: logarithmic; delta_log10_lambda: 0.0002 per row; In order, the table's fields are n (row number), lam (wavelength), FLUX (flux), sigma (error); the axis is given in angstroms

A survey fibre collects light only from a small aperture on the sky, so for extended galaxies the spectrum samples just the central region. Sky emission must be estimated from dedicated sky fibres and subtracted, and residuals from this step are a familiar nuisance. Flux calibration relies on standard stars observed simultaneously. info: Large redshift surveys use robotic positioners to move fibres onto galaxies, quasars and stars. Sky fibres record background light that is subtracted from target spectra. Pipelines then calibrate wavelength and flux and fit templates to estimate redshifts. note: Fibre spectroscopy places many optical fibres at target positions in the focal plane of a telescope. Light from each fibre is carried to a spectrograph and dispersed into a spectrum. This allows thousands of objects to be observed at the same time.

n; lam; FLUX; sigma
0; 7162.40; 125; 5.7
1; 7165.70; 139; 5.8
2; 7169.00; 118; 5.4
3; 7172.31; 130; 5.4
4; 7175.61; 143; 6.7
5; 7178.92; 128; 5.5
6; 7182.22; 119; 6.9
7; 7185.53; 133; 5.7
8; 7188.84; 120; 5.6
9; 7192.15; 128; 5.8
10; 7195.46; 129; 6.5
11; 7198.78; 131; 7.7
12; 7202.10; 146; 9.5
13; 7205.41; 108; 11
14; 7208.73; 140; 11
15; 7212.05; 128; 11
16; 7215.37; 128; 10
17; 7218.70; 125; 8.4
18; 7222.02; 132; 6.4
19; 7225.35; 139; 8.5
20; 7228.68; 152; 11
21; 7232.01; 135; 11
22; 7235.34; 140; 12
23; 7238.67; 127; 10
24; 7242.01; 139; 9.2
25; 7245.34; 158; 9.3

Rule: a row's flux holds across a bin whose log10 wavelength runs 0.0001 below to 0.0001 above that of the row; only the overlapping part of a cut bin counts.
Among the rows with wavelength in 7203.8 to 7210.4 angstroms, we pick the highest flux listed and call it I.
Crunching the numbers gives 140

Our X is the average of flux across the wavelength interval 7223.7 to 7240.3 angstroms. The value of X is 139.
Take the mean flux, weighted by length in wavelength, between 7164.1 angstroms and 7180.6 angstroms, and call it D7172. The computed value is 132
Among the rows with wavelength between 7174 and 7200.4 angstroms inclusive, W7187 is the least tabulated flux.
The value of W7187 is 119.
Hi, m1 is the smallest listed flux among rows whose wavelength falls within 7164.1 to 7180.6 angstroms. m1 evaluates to 118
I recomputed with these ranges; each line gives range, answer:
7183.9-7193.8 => 133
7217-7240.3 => 152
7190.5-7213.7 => 146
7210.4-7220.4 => 128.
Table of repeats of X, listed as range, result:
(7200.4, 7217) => 130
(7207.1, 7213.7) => 134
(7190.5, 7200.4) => 129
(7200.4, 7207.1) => 127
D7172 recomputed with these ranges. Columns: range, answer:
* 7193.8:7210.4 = 131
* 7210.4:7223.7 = 128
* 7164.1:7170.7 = 128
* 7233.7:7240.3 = 134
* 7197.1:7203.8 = 138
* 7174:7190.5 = 129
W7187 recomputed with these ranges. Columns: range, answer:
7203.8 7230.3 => 108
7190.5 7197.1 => 128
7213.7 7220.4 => 125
